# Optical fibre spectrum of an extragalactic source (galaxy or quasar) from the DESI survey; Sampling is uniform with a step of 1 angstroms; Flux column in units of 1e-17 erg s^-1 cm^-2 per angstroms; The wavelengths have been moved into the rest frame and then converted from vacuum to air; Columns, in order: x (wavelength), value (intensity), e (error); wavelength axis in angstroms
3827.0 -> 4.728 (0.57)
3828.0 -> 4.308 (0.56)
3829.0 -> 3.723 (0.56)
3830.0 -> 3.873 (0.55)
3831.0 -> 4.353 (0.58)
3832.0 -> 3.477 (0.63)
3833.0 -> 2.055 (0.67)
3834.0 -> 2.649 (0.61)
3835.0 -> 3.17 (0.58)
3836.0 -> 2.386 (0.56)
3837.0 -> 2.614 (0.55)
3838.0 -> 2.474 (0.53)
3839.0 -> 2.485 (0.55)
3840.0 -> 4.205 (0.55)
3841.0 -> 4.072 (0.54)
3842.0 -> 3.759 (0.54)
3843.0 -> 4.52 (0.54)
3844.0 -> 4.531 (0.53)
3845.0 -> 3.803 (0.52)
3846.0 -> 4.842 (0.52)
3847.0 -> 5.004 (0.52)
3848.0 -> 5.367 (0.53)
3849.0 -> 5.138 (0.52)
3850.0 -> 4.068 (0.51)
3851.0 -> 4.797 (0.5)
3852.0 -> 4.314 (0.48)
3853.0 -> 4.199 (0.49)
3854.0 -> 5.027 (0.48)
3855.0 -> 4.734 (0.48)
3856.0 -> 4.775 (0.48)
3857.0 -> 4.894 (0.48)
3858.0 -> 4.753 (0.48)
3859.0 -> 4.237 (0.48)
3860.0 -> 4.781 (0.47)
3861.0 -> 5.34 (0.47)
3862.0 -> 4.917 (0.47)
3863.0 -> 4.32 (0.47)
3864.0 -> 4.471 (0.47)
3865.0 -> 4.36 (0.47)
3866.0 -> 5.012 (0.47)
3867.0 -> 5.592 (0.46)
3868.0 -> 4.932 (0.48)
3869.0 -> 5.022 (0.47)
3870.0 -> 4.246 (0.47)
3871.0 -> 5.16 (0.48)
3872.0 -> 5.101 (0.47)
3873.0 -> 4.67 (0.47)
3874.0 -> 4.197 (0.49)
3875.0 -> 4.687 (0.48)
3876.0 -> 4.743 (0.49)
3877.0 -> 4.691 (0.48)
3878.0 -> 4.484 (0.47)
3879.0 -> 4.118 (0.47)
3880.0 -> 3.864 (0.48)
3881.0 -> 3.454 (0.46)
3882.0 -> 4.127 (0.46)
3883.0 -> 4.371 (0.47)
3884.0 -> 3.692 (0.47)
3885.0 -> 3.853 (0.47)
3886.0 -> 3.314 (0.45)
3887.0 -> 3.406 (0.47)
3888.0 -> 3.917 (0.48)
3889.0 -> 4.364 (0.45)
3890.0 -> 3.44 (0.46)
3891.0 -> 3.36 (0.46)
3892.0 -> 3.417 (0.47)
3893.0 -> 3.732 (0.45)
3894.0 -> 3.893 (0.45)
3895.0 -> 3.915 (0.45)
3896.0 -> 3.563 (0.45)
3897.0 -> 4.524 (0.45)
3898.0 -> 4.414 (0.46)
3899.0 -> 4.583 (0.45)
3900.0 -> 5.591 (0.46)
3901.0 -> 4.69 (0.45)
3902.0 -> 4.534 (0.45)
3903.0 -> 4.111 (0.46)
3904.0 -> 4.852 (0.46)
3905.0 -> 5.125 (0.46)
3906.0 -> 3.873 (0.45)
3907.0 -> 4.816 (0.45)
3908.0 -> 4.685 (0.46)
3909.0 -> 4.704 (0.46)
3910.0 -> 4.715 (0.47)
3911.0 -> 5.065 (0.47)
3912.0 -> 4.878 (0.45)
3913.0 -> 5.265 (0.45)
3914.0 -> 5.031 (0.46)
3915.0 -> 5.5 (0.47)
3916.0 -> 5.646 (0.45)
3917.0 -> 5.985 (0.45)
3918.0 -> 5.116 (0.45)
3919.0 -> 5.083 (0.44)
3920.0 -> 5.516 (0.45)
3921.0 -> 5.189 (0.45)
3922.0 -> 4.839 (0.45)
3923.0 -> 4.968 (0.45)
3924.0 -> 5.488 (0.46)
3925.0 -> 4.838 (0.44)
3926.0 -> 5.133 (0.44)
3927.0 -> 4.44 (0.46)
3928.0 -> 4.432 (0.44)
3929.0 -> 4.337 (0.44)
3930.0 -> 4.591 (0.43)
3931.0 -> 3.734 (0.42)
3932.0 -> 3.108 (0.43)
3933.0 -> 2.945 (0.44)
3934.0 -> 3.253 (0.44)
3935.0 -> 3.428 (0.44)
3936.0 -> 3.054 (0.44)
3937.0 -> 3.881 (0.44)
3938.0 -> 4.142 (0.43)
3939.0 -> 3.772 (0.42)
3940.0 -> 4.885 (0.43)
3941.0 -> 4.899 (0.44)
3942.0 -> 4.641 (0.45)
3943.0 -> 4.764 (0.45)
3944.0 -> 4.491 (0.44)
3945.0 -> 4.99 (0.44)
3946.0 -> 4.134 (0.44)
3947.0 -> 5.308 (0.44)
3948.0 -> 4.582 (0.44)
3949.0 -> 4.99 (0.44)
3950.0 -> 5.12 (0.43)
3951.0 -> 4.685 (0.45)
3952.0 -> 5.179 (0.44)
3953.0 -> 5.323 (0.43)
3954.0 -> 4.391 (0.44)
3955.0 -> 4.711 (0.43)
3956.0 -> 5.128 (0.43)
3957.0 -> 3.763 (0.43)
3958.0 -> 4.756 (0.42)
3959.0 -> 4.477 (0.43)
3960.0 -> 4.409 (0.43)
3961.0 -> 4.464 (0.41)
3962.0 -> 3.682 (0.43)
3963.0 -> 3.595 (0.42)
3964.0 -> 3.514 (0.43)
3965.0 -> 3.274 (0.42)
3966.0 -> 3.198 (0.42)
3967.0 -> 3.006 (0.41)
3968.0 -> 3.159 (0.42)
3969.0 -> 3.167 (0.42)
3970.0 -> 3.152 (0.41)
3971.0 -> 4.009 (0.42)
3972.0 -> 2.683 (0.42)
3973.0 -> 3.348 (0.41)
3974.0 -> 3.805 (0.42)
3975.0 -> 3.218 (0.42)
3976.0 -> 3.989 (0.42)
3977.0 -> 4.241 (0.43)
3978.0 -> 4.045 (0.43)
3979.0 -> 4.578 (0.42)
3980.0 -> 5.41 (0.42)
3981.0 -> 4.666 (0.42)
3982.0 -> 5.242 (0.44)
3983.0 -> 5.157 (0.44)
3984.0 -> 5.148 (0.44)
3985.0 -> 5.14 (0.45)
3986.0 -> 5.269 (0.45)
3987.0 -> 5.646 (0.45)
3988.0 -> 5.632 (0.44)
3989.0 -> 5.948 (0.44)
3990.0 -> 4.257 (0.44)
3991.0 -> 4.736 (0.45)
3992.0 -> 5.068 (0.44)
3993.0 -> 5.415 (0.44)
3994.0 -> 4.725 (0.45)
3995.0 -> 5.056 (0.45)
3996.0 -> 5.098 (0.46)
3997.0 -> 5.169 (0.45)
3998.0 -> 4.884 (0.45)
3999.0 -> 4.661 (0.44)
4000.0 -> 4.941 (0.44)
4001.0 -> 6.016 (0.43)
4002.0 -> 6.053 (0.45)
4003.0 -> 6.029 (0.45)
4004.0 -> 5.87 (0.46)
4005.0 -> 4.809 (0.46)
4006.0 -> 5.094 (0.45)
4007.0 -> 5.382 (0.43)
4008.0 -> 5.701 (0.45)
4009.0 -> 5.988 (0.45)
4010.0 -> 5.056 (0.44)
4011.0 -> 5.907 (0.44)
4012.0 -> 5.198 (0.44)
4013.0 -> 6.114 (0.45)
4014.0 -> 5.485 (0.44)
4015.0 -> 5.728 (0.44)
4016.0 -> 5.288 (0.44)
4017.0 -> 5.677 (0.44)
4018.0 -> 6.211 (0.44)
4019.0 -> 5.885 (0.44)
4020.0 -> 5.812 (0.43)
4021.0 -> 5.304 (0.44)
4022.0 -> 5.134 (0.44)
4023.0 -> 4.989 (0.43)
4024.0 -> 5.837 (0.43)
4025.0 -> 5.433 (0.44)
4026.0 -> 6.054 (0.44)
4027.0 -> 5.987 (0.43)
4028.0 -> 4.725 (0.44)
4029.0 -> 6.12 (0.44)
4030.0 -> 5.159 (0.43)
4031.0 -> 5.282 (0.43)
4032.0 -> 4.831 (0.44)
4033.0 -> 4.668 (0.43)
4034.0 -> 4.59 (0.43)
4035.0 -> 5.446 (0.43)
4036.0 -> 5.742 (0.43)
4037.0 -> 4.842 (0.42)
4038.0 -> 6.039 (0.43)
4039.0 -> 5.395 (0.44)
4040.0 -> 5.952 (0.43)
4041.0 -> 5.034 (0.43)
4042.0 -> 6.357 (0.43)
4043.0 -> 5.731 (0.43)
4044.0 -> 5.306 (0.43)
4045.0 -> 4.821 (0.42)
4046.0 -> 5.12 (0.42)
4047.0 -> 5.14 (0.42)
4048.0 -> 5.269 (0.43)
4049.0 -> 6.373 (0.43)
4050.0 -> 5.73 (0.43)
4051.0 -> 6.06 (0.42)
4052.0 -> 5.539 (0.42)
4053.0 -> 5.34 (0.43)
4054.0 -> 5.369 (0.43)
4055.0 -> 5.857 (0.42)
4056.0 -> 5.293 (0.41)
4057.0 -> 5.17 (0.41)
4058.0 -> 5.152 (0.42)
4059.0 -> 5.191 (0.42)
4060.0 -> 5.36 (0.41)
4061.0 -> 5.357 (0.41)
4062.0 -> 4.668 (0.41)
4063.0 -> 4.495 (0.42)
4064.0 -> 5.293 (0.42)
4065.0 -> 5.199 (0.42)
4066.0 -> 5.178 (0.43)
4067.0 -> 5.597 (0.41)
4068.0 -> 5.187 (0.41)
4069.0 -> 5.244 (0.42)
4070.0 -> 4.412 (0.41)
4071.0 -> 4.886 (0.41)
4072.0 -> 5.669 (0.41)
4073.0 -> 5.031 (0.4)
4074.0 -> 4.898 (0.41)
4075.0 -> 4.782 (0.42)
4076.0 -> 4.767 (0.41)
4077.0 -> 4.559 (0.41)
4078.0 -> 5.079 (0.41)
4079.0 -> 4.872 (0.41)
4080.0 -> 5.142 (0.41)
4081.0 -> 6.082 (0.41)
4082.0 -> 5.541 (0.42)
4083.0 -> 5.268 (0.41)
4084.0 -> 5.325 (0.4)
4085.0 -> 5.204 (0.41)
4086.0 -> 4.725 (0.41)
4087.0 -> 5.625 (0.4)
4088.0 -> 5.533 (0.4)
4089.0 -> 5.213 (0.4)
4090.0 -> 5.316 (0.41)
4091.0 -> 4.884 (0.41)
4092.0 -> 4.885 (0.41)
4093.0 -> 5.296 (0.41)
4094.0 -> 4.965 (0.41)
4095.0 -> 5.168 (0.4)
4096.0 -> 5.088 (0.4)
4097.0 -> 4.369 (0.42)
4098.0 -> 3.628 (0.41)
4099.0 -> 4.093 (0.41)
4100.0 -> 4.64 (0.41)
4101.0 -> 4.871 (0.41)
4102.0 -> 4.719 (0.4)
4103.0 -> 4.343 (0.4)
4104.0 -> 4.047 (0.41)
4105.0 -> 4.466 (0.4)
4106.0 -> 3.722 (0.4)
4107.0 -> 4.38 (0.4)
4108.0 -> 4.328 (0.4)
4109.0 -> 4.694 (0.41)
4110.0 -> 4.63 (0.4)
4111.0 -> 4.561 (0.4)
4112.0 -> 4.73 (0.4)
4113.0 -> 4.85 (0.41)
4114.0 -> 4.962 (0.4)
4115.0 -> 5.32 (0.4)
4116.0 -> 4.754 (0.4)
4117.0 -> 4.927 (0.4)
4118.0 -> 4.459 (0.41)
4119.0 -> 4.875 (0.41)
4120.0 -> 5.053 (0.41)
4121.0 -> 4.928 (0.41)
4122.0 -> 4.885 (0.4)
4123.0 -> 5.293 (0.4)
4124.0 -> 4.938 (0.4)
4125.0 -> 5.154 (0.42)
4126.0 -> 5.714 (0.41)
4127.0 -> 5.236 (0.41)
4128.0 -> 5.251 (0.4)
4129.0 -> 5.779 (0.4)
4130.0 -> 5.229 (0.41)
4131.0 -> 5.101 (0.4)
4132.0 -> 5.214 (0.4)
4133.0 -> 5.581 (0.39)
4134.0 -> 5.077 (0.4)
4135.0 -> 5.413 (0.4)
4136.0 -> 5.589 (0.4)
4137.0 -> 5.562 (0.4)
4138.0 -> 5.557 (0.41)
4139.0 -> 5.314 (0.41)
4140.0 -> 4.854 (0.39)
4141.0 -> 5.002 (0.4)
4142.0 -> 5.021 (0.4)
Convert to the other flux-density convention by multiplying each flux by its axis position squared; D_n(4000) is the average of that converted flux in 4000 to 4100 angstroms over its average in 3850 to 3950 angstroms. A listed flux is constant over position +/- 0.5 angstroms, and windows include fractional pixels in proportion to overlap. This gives 1.3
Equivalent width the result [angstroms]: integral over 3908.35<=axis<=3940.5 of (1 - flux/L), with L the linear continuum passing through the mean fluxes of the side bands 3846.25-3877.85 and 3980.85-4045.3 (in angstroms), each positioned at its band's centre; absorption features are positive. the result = 2.7 angstroms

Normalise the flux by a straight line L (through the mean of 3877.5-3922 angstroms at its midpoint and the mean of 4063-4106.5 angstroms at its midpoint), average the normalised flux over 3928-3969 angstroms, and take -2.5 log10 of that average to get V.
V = 0.099 mag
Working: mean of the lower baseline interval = 4.45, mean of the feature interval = 4.18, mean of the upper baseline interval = 4.94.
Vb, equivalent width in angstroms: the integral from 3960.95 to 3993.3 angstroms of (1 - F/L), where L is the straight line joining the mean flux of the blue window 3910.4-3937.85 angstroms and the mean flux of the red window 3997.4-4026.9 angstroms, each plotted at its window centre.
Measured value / 5.8 angstroms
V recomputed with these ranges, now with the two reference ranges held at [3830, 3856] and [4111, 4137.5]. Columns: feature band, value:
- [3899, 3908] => -0.12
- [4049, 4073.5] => -0.09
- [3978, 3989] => -0.14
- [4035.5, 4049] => -0.15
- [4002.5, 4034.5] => -0.17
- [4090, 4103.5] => 0.07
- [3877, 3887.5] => 0.05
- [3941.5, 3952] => -0.10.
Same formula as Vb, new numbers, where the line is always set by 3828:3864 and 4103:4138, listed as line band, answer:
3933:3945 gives 0.83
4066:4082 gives -0.93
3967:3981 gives 2.33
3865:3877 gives -1.82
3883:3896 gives 1.63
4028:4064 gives -4.76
